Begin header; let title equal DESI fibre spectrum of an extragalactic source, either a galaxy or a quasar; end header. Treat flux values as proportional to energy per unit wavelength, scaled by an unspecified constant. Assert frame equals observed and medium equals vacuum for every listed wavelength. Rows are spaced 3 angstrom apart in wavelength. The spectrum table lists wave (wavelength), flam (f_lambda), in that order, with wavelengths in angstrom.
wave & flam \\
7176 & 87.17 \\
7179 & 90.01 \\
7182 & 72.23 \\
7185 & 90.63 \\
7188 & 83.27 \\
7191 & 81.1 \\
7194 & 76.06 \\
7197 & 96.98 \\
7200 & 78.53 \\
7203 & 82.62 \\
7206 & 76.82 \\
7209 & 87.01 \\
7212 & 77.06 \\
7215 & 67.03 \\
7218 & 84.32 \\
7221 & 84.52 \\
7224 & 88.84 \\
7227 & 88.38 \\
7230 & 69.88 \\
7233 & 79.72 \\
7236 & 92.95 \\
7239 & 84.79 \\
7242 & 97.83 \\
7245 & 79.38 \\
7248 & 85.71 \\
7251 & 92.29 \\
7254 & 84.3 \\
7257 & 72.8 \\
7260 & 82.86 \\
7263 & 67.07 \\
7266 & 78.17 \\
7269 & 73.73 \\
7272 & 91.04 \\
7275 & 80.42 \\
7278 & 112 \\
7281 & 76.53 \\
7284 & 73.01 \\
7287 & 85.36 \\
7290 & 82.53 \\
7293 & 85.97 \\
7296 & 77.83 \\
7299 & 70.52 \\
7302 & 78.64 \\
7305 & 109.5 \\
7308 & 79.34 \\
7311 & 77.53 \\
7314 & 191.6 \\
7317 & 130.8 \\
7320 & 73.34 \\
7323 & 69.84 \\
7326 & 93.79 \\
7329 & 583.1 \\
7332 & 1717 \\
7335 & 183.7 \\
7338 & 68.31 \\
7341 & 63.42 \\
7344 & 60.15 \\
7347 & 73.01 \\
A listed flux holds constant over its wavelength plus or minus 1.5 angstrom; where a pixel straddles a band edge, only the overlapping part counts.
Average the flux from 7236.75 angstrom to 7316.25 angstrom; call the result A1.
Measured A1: 87.8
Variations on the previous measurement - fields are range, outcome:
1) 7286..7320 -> 96.4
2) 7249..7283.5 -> 82.6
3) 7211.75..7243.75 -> 83.4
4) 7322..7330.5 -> 259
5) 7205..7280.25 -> 83.1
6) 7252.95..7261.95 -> 79.1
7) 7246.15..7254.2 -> 87.6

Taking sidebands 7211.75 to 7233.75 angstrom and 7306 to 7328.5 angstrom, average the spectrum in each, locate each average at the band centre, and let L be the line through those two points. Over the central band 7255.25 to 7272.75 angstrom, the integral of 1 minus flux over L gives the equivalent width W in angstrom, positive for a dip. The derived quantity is 3.9 angstrom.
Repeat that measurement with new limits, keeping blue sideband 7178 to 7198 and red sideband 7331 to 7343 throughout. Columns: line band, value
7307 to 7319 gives 8.26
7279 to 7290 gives 8.18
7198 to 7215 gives 6.29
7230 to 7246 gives 9.25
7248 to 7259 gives 7.16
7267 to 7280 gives 9.02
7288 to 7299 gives 8.35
